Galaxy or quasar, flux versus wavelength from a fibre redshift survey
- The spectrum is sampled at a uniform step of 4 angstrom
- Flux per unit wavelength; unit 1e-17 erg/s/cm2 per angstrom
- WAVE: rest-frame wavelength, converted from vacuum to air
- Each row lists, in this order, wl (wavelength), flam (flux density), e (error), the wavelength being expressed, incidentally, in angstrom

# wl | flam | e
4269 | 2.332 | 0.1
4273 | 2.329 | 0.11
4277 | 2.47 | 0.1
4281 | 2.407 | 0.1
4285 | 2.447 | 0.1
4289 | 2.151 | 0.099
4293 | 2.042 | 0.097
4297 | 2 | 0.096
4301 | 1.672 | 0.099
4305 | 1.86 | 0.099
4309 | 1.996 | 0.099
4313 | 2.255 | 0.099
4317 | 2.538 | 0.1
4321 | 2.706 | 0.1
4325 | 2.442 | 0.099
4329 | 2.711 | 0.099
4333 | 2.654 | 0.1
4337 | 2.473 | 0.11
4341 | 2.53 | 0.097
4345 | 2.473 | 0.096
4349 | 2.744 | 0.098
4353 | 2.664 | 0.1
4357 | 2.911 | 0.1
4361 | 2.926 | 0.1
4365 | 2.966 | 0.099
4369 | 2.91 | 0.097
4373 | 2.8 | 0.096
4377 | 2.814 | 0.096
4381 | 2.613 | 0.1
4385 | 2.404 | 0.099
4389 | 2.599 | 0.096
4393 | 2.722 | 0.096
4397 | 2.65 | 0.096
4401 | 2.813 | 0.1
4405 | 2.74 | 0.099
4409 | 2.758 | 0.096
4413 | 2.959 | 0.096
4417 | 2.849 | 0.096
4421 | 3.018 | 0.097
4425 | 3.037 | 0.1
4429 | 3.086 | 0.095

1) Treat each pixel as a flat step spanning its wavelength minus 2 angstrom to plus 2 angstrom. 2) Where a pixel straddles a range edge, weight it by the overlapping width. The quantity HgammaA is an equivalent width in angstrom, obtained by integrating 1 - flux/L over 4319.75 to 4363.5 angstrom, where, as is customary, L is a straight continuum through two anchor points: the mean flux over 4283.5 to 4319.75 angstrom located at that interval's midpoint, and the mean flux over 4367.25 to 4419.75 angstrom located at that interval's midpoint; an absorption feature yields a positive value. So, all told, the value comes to -4.98 angstrom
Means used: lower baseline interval 2.11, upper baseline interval 2.74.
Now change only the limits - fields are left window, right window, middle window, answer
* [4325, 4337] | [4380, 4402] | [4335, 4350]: 0.4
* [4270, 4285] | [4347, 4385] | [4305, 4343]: 2.4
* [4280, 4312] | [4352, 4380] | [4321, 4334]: -1.0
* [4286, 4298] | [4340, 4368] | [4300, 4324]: 1.2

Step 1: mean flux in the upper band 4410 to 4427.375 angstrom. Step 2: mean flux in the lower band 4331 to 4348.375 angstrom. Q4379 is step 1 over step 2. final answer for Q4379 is 1.16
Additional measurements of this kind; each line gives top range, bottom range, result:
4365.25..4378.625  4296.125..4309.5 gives 1.54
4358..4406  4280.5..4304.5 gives 1.32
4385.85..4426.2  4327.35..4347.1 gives 1.09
